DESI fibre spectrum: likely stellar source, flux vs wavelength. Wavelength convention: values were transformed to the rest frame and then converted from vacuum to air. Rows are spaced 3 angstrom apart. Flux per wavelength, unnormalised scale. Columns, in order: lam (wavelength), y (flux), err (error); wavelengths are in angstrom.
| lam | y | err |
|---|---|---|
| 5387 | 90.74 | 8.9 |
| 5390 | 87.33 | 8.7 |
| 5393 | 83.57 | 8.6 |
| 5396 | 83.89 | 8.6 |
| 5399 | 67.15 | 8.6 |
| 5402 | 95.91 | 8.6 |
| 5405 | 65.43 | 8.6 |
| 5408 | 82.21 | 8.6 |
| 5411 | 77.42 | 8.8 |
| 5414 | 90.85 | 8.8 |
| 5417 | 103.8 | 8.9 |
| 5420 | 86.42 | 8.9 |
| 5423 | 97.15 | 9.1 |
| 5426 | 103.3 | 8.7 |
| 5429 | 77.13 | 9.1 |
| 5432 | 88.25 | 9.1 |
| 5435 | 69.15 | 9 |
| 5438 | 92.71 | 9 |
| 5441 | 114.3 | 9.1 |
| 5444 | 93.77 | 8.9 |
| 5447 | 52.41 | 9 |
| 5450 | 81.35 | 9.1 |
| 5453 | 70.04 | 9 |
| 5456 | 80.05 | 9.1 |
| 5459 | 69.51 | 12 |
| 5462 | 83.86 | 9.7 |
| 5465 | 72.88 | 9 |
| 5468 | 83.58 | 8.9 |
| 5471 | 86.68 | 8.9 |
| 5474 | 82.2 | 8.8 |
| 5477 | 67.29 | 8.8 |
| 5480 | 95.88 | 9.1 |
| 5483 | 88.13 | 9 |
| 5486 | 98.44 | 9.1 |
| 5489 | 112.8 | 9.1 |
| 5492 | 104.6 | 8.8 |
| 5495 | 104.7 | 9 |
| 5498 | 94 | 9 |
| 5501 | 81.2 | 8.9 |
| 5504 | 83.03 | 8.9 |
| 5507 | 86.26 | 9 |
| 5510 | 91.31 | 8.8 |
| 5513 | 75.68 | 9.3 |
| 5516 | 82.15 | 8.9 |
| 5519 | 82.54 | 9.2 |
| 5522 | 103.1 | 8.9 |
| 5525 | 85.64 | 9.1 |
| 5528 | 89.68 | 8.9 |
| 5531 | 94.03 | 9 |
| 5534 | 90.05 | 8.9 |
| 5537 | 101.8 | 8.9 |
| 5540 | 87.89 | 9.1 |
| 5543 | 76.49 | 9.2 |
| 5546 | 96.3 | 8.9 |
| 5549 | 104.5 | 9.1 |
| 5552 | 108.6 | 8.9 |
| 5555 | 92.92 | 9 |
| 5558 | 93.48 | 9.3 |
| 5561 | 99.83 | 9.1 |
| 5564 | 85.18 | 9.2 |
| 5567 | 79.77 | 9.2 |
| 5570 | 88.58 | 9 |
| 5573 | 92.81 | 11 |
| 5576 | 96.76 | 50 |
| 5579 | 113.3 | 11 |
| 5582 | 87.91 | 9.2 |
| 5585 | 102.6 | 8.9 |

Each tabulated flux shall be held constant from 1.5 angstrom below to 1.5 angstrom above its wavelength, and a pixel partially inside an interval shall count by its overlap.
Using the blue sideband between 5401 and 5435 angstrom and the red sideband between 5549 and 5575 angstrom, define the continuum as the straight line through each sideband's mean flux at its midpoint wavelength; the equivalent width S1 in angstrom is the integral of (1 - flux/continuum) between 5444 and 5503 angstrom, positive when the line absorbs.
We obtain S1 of 3.1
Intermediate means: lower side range 87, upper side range 93.4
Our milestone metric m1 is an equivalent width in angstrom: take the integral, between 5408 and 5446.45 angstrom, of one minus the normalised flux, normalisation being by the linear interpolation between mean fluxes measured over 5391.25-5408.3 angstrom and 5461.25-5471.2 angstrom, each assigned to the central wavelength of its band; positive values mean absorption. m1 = -4.7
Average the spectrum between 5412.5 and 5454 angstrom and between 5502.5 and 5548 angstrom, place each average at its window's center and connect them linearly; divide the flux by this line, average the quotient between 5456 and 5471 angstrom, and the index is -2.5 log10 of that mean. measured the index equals 0.12 mag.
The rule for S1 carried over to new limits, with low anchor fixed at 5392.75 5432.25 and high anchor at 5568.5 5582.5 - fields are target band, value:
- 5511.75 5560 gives 1.1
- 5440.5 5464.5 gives 2.6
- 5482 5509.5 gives -1.1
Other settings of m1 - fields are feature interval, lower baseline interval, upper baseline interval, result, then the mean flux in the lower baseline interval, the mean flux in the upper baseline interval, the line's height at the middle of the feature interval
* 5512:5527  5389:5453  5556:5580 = 0.7 angstrom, 85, 93.3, 90.6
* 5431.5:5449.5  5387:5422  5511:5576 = 0.3 angstrom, 84.5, 91.1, 86.2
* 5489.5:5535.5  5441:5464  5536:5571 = -1.9 angstrom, 78.3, 92.9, 87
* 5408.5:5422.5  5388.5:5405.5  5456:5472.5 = -1.5 angstrom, 81.4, 79.4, 80.9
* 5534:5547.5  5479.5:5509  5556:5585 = 0.5 angstrom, 94.8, 93.6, 94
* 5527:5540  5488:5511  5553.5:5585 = 0.1 angstrom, 94.4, 93.5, 94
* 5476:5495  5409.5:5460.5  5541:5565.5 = -1.5 angstrom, 85.2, 94.5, 89.2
